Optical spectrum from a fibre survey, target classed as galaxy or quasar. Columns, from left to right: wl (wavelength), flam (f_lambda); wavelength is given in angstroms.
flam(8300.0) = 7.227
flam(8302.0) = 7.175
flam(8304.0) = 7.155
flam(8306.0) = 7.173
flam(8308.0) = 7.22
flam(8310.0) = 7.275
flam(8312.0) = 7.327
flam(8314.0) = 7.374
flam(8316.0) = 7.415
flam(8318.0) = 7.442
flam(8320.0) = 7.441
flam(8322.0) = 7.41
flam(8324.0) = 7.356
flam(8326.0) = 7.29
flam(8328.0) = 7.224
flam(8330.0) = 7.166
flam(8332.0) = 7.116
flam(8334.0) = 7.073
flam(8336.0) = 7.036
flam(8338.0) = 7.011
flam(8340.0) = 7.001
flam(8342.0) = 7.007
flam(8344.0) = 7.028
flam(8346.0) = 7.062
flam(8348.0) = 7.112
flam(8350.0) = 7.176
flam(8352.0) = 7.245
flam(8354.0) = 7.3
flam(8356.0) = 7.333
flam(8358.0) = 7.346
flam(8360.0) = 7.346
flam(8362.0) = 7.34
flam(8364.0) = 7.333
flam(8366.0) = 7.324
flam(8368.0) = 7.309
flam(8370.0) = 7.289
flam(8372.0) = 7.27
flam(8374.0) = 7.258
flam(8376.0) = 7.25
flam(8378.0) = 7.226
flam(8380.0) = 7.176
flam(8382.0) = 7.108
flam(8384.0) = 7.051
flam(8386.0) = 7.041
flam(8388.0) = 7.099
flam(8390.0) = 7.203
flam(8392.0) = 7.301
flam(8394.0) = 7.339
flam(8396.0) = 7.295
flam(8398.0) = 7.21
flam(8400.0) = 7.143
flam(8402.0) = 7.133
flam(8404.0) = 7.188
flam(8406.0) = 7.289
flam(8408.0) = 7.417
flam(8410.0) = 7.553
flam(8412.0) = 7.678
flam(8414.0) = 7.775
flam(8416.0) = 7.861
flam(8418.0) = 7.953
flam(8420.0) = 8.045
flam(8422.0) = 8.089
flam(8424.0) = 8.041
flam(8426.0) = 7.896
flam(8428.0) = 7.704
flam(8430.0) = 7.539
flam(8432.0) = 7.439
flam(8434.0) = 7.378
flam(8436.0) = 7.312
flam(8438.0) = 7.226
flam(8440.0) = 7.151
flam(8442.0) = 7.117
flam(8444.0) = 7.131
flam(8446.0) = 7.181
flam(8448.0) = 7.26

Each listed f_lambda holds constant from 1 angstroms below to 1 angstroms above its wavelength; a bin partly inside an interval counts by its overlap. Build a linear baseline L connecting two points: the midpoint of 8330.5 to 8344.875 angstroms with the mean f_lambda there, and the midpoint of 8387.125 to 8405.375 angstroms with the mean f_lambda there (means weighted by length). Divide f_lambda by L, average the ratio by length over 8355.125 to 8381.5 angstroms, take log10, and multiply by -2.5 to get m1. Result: -0.02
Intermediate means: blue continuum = 7.04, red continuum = 7.21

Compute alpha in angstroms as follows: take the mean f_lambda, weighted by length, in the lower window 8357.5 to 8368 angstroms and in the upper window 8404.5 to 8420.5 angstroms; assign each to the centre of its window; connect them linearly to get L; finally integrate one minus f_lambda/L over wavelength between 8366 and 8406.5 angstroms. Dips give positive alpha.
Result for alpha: 1.5 angstroms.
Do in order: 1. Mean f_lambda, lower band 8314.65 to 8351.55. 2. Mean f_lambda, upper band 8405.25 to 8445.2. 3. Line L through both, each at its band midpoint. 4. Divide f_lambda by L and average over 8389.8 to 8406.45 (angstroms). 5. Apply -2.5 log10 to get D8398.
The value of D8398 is 0.034 mag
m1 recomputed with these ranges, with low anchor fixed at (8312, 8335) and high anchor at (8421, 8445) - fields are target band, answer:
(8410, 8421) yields -0.05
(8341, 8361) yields 0.02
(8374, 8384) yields 0.03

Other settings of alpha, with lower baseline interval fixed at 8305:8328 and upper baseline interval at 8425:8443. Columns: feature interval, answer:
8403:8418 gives -0.3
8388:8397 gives 0.2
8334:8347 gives 0.6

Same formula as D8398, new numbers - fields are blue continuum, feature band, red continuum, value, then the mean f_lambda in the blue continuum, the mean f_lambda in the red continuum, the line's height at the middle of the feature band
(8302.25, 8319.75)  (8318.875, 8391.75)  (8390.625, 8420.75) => 0.03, 7.3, 7.47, 7.38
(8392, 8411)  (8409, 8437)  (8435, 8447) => -0.07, 7.29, 7.19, 7.23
